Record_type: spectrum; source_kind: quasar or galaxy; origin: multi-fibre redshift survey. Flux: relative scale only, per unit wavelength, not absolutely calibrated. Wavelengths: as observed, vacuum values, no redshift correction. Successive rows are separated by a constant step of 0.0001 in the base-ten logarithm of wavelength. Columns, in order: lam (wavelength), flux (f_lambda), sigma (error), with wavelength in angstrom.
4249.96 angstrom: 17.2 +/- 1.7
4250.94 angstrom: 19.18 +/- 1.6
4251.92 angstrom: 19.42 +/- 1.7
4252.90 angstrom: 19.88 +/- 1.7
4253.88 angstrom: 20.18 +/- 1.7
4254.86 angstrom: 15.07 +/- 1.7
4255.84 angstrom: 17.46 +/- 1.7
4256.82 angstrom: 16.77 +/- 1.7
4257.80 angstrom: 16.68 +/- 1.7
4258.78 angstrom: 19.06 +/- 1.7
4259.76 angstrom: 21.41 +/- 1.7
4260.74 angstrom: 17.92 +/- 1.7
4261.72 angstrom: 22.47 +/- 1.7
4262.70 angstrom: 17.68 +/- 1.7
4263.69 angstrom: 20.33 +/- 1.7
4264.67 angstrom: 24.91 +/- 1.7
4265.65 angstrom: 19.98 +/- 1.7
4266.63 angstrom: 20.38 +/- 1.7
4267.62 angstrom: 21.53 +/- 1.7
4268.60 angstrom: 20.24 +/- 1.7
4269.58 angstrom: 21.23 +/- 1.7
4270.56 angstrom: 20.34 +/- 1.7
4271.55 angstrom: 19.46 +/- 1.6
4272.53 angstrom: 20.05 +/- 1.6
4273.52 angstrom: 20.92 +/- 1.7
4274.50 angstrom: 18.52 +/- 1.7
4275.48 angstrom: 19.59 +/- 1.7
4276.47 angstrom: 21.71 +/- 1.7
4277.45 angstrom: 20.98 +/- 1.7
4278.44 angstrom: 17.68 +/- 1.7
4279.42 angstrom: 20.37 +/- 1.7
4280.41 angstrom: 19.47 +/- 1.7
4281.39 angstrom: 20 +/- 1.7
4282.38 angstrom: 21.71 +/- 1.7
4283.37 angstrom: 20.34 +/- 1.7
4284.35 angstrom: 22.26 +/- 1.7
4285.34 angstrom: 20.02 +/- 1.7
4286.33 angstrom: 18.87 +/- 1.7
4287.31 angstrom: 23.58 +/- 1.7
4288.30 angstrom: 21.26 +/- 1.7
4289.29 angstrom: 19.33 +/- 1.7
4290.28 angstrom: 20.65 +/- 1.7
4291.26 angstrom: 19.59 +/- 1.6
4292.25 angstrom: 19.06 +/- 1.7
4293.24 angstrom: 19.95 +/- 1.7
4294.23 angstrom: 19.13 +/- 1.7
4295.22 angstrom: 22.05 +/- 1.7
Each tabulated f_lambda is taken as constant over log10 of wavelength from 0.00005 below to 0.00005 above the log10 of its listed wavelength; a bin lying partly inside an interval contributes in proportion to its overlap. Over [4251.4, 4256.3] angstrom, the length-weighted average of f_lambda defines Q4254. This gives 18.4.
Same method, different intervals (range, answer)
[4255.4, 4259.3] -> 17.5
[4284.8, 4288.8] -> 20.9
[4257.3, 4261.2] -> 18.8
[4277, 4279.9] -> 19.7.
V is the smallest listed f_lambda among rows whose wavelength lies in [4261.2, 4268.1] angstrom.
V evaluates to 17.68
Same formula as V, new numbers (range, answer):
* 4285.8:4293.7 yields 18.87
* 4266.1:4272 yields 19.46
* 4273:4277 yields 18.52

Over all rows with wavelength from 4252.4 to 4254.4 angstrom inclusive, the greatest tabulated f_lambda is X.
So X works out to 20.18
